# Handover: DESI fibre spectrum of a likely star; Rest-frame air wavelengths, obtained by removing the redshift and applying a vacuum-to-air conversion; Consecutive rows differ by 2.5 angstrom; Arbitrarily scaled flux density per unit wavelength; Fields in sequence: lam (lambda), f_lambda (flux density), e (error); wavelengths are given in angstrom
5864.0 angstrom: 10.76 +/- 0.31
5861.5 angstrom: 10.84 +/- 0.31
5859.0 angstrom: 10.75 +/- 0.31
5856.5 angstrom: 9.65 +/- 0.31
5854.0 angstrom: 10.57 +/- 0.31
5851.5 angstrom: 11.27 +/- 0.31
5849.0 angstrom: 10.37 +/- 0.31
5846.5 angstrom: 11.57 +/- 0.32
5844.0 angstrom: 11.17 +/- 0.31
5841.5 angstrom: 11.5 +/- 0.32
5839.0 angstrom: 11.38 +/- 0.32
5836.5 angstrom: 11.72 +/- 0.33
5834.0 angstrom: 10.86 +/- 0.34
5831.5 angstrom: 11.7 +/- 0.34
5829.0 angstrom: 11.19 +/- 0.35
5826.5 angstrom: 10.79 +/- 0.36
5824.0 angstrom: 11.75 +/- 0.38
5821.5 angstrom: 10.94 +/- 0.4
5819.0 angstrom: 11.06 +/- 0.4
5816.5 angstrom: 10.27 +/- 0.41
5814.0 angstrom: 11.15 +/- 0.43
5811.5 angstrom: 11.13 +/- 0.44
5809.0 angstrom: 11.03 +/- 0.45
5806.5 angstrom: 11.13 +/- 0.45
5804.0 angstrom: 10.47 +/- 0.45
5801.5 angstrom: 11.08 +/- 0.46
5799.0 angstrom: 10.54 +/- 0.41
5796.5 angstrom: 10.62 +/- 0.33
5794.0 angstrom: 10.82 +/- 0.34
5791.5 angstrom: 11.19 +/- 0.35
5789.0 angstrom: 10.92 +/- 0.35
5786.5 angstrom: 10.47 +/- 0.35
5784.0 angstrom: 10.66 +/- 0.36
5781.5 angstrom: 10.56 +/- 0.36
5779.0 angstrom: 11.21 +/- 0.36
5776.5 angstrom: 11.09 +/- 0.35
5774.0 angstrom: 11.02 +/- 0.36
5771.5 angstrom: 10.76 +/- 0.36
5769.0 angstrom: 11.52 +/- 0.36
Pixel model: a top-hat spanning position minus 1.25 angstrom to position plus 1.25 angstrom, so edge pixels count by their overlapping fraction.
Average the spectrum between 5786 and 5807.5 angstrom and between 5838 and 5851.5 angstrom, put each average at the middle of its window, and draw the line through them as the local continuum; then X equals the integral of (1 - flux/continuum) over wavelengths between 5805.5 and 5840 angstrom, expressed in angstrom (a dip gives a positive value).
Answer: -0.4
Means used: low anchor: 10.8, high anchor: 11.2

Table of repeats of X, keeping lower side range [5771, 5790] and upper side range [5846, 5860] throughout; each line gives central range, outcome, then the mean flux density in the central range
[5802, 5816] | -0.2 angstrom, 10.9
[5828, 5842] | -0.9 angstrom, 11.4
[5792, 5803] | 0.0 angstrom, 10.8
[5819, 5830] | -0.4 angstrom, 11.2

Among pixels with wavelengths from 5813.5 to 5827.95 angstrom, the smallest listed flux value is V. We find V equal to 10.27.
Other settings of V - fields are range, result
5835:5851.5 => 10.37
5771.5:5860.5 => 9.65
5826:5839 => 10.79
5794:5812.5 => 10.47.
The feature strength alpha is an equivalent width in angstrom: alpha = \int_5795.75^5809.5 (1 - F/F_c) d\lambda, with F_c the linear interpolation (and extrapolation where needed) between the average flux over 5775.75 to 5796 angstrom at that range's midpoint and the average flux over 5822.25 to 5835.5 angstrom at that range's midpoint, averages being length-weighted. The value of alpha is 0.3 angstrom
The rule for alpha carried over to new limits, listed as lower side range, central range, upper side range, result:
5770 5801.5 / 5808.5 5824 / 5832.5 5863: -0.1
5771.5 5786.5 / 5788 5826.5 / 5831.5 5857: 0.1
